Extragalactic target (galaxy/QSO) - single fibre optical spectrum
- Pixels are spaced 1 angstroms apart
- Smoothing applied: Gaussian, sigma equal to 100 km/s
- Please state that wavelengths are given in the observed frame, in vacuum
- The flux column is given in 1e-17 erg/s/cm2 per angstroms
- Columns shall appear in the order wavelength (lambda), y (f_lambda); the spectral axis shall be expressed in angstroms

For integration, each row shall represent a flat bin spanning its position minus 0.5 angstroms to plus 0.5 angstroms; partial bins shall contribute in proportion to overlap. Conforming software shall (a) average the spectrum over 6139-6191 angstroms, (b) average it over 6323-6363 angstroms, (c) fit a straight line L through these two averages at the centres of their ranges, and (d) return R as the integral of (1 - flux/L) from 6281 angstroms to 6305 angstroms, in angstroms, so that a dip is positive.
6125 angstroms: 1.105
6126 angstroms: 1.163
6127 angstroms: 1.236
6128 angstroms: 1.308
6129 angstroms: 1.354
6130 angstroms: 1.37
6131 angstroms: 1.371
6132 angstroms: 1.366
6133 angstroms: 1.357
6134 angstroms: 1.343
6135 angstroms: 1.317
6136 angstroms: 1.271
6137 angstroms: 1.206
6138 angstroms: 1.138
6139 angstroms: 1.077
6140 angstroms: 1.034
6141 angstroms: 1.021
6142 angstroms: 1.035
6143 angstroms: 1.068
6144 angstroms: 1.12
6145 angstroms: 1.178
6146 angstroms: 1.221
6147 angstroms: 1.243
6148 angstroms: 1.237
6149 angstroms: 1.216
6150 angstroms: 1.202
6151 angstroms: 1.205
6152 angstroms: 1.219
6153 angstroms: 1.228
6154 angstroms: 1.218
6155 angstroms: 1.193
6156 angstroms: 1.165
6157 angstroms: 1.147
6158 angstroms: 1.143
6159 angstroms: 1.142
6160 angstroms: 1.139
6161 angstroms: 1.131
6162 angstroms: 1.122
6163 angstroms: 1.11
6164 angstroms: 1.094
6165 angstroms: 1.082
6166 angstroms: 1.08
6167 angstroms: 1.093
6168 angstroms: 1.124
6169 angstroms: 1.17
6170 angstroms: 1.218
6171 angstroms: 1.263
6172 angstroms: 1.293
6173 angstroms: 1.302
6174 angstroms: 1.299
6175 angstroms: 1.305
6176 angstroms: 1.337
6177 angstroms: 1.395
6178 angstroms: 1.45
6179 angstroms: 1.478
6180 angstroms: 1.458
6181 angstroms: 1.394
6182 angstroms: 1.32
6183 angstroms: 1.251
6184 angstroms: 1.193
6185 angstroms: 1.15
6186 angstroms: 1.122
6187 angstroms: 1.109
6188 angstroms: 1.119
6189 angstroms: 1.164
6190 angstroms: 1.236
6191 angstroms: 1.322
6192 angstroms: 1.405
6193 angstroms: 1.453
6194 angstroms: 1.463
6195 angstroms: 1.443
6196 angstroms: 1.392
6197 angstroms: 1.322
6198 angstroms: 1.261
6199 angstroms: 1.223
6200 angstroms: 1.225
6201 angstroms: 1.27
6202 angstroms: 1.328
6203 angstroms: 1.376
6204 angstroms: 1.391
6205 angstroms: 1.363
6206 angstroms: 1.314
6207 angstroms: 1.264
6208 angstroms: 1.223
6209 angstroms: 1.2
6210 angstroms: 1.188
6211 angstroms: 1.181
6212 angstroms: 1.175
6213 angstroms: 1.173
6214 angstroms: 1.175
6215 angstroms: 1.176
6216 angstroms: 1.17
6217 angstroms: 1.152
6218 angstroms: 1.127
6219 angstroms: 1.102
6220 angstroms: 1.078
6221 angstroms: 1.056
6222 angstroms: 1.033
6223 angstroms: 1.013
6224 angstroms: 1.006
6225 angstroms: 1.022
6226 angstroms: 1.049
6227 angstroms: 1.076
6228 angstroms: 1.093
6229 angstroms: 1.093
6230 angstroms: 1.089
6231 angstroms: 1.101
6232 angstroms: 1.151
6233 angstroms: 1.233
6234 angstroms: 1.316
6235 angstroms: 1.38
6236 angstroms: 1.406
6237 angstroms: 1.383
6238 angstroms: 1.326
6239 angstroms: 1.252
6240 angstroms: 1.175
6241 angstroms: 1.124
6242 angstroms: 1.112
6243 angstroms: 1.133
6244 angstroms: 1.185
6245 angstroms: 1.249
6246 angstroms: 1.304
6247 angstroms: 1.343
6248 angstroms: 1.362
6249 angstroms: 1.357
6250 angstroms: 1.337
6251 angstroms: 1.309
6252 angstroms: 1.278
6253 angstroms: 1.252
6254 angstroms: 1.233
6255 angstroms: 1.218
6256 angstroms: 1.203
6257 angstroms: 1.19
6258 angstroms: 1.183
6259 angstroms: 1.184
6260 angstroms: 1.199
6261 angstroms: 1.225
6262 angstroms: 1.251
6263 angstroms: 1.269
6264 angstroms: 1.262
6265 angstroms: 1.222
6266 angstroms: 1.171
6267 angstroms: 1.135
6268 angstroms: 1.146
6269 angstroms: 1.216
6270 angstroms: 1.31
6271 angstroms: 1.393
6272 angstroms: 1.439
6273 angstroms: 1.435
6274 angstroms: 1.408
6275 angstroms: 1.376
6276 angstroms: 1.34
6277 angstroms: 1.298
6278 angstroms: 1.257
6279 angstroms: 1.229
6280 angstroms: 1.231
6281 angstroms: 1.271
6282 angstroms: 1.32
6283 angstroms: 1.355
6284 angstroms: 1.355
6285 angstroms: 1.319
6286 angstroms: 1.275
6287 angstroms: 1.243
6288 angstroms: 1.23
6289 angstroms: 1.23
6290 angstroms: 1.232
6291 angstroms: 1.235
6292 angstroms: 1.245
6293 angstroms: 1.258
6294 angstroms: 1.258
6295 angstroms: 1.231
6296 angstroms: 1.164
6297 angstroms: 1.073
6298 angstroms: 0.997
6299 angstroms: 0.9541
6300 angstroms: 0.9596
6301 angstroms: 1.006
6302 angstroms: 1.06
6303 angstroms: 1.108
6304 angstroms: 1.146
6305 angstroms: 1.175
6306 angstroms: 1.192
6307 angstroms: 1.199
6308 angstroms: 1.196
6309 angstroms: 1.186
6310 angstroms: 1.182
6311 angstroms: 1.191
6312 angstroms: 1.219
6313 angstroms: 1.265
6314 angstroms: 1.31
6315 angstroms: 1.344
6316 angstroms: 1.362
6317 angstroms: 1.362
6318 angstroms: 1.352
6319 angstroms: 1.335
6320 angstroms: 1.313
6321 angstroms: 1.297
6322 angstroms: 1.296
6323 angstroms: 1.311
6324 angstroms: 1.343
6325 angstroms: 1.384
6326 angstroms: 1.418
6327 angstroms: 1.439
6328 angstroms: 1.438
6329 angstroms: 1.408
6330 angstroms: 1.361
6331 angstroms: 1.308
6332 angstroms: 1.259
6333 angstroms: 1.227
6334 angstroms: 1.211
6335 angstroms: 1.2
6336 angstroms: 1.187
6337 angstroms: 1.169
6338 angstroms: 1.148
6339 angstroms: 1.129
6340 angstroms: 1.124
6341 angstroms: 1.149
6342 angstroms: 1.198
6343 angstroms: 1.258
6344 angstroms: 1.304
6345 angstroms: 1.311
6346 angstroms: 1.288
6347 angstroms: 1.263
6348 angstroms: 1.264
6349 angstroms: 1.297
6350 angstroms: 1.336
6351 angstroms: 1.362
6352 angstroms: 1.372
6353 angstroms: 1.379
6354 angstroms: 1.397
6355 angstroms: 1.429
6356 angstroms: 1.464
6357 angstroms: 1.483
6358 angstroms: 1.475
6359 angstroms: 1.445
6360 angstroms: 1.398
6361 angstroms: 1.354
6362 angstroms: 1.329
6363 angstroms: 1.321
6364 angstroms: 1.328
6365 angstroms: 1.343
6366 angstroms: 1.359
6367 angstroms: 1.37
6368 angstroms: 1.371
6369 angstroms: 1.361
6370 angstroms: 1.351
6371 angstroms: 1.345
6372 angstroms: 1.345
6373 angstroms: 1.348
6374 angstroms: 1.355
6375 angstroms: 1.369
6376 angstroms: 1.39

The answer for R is 1.8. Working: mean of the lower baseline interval 1.2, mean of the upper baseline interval 1.32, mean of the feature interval 1.19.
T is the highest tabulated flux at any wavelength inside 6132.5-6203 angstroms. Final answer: 1.478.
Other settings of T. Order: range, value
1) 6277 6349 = 1.439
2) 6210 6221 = 1.188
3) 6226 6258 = 1.406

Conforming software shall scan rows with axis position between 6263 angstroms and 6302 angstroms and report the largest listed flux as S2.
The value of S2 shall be 1.439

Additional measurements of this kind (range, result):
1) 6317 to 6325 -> 1.384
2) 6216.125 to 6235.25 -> 1.38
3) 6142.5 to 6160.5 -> 1.243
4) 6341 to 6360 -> 1.483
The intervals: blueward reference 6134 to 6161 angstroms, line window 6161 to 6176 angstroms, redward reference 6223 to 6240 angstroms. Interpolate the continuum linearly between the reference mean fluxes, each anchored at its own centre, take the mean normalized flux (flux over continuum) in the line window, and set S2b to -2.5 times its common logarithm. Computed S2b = -0.01 mag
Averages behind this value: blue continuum 1.17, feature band 1.19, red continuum 1.18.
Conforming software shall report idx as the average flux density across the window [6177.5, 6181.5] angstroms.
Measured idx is 1.45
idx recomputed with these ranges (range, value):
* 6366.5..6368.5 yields 1.37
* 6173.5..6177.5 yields 1.33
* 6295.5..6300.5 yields 1.03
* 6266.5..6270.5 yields 1.2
